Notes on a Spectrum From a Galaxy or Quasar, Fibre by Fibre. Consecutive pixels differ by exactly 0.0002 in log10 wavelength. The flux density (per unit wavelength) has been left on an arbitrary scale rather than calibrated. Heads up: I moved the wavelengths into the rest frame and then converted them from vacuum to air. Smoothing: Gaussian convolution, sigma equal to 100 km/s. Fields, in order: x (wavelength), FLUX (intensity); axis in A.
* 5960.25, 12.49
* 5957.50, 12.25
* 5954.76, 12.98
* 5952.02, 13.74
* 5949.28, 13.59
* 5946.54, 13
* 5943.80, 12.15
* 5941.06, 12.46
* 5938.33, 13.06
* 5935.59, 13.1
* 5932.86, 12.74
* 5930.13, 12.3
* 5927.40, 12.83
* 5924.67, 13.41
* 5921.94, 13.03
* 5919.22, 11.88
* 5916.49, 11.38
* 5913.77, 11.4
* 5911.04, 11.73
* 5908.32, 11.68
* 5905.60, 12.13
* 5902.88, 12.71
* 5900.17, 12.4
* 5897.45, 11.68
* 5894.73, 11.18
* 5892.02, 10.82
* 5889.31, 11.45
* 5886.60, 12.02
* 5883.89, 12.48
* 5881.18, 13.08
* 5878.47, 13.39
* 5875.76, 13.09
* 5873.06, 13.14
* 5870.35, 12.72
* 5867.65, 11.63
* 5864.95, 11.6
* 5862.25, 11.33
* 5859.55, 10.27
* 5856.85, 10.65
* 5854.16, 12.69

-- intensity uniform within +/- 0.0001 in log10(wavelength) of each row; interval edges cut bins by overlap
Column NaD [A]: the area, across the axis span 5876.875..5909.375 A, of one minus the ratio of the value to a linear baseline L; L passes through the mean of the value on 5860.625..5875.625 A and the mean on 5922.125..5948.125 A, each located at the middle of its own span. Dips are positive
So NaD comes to 0.7 A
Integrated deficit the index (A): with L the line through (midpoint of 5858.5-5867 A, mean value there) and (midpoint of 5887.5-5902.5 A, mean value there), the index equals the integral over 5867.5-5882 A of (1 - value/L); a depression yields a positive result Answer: -2.1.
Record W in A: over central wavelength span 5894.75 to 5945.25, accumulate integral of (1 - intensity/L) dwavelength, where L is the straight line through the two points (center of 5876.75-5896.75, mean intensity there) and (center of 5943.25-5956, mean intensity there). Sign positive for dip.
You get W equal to 1.3 A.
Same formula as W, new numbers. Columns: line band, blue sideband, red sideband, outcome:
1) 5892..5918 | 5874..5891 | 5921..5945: 1.9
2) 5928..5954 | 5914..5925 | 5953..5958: -0.7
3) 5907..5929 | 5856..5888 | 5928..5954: 0.8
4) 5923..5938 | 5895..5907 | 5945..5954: 0.0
